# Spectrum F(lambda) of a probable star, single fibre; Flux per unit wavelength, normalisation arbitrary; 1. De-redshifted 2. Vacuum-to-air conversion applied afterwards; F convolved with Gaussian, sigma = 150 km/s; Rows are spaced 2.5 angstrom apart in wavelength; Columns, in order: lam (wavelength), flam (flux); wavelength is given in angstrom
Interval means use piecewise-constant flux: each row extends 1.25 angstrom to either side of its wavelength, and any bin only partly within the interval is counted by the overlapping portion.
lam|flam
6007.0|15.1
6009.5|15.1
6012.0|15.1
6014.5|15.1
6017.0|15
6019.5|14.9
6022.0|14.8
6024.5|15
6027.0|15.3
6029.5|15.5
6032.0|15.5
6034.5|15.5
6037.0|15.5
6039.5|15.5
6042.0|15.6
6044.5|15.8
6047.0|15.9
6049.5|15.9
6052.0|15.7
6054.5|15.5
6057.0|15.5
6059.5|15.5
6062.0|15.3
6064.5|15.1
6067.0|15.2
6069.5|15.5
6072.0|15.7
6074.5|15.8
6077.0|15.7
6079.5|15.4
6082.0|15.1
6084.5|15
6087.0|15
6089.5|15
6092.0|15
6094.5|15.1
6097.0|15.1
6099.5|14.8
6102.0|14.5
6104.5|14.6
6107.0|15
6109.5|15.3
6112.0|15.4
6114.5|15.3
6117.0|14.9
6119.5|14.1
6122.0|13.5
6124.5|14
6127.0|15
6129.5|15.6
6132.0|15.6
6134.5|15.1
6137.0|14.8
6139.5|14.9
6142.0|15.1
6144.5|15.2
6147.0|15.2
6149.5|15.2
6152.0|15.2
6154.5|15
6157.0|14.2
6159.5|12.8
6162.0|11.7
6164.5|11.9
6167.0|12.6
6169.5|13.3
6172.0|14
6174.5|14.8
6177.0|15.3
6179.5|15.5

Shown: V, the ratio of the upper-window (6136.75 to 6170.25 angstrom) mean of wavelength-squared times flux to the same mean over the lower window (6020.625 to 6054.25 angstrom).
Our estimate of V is 0.94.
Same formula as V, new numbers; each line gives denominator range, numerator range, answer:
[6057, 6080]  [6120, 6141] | 0.98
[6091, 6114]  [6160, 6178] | 0.91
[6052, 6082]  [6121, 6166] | 0.96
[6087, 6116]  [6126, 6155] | 1.02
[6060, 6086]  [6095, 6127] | 0.97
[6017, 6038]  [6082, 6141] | 1.01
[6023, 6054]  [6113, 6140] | 0.98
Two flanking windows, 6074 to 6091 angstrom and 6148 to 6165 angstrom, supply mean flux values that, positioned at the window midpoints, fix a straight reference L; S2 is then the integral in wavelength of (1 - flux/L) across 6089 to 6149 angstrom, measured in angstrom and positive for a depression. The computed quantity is -1.6 angstrom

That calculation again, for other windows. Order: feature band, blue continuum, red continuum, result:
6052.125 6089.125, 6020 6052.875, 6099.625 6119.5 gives -0.4 angstrom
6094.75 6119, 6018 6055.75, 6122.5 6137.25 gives 0.2 angstrom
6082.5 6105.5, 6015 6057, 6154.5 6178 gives -0.6 angstrom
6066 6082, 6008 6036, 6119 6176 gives -0.8 angstrom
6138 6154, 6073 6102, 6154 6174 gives -1.7 angstrom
